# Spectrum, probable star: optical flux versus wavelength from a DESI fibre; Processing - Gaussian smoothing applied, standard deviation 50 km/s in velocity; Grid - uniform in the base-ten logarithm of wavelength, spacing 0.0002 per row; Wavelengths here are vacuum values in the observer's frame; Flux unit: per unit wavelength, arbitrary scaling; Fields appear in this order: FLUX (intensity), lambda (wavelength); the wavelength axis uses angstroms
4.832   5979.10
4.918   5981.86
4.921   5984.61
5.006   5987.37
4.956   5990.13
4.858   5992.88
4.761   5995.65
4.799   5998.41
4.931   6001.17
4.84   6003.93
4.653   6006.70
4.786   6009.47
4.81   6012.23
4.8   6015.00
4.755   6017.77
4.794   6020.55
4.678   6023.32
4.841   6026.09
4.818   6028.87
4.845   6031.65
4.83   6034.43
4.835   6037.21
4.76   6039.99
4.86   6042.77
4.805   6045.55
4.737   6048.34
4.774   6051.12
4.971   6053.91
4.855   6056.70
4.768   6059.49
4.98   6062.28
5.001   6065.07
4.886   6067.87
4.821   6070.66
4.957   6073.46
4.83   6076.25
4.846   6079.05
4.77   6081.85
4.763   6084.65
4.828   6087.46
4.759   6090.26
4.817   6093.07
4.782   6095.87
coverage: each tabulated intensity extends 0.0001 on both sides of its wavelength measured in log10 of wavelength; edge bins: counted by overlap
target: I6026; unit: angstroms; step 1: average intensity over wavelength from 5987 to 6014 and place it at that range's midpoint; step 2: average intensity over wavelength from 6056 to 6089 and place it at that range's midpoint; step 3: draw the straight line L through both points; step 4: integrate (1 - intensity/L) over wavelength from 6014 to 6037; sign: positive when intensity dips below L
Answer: 0.2 angstroms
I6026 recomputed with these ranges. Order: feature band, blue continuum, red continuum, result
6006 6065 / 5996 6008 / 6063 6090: 0.2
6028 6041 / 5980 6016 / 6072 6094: 0.0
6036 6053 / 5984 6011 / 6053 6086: 0.2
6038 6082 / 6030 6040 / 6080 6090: -0.4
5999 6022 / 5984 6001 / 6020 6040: 0.2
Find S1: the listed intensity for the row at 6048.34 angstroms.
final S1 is 4.737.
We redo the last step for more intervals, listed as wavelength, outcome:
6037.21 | 4.835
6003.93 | 4.84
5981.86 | 4.918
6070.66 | 4.821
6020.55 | 4.794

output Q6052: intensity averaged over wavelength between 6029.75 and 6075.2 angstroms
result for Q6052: 4.86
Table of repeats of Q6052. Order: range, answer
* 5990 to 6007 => 4.83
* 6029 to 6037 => 4.83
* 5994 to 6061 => 4.8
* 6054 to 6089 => 4.86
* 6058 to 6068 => 4.91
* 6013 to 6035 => 4.79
